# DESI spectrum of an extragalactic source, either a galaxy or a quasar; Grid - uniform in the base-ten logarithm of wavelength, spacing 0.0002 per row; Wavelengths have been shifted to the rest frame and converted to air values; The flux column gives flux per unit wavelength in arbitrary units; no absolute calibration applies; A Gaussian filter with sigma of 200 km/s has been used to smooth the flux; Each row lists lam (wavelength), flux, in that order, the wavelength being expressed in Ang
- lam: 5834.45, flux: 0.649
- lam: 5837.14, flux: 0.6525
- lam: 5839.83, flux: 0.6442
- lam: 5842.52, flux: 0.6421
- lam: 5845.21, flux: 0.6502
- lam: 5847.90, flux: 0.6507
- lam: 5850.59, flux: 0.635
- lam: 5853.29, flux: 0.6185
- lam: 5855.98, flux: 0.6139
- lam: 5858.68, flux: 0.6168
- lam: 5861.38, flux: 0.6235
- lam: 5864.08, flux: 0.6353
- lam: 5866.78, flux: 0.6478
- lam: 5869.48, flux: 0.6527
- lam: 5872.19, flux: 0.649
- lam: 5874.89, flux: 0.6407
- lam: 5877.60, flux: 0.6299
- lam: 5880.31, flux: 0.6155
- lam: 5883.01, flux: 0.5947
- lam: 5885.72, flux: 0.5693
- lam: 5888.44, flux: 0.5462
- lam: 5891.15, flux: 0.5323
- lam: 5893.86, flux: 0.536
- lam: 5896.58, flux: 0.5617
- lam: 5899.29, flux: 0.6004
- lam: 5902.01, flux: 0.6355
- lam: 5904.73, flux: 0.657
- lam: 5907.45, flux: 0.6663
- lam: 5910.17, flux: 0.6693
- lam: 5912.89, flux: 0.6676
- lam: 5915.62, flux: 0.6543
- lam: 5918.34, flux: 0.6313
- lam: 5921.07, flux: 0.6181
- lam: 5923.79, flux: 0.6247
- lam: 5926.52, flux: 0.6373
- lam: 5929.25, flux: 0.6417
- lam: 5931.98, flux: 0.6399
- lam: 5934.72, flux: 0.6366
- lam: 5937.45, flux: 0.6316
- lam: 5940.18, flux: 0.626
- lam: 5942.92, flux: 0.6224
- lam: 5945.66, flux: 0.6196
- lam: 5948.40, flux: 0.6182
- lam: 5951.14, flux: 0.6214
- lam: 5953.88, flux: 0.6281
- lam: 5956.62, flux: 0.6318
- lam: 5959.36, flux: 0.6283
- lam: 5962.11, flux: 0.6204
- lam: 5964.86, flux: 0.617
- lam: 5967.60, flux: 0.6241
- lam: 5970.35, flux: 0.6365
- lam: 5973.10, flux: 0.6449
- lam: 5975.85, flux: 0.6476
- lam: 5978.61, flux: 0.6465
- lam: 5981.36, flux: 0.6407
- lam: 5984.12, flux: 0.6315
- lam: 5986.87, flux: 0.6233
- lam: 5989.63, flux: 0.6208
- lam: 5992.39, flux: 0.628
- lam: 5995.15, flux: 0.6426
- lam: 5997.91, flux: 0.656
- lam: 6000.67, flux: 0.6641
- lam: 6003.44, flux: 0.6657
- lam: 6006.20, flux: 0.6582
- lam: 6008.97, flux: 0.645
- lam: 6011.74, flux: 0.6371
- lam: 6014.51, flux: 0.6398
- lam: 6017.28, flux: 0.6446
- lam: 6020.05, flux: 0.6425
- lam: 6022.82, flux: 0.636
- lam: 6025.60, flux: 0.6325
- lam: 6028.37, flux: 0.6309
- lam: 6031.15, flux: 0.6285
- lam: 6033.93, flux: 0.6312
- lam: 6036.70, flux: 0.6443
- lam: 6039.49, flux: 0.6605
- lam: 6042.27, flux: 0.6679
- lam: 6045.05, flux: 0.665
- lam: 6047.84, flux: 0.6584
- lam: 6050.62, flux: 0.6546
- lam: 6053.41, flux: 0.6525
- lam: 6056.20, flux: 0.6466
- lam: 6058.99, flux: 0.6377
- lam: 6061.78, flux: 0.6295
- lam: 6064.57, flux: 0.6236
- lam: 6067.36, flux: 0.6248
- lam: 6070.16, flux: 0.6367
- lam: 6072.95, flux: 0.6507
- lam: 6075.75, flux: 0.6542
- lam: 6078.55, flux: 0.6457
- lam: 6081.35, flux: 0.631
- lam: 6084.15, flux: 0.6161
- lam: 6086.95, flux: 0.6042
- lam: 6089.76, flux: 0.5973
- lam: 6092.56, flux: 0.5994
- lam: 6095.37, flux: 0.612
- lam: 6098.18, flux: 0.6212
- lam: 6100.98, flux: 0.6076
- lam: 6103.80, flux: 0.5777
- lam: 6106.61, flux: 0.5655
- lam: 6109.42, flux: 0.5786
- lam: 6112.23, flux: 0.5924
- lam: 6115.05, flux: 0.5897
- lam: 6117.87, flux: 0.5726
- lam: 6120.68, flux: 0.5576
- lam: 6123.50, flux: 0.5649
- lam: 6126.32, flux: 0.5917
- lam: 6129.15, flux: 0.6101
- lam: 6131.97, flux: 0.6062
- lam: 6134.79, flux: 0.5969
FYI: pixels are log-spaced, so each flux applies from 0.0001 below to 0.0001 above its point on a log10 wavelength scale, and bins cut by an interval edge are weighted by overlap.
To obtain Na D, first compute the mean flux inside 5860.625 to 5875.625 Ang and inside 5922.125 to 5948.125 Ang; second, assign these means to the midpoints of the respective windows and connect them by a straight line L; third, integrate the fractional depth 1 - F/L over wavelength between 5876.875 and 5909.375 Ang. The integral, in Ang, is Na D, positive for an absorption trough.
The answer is 2.1 Ang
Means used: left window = 0.642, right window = 0.63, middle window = 0.596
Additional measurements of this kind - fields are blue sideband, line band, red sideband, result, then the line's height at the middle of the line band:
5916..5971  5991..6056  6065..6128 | -3.3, 0.616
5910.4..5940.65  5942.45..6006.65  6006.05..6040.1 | 0.4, 0.639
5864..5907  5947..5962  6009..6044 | 0.0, 0.624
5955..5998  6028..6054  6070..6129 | -1.4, 0.617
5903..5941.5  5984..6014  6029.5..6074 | 0.0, 0.644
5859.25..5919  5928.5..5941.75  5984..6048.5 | -0.1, 0.628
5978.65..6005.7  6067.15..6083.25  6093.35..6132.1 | -0.9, 0.605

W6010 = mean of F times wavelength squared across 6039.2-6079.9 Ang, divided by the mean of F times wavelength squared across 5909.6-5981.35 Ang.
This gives 1.06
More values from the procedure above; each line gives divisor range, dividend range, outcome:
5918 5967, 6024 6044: 1.06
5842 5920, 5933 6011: 1.05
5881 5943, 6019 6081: 1.09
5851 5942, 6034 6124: 1.06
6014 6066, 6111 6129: 0.93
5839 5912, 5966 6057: 1.09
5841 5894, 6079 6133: 1.05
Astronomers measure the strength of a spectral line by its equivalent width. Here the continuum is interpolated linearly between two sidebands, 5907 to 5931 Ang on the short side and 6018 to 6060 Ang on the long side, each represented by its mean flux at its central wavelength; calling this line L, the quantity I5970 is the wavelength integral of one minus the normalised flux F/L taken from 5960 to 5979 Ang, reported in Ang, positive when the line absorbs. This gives 0.4 Ang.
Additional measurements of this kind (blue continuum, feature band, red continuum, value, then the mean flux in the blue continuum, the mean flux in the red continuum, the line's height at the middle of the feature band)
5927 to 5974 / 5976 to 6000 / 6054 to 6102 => -0.4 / 0.629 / 0.626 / 0.628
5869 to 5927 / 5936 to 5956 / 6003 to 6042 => 0.1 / 0.617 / 0.643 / 0.627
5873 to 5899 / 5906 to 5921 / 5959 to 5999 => -1.4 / 0.583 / 0.634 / 0.598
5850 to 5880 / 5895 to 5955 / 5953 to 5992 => 0.0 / 0.632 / 0.631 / 0.632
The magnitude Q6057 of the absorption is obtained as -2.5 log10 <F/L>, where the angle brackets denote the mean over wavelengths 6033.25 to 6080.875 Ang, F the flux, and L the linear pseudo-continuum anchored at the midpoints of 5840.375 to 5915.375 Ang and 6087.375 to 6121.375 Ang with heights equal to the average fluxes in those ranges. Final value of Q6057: -0.086 mag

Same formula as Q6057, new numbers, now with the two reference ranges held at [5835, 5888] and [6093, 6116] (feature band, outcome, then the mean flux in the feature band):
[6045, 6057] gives -0.092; 0.655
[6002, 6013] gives -0.075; 0.651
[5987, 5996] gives -0.032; 0.629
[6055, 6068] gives -0.059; 0.633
